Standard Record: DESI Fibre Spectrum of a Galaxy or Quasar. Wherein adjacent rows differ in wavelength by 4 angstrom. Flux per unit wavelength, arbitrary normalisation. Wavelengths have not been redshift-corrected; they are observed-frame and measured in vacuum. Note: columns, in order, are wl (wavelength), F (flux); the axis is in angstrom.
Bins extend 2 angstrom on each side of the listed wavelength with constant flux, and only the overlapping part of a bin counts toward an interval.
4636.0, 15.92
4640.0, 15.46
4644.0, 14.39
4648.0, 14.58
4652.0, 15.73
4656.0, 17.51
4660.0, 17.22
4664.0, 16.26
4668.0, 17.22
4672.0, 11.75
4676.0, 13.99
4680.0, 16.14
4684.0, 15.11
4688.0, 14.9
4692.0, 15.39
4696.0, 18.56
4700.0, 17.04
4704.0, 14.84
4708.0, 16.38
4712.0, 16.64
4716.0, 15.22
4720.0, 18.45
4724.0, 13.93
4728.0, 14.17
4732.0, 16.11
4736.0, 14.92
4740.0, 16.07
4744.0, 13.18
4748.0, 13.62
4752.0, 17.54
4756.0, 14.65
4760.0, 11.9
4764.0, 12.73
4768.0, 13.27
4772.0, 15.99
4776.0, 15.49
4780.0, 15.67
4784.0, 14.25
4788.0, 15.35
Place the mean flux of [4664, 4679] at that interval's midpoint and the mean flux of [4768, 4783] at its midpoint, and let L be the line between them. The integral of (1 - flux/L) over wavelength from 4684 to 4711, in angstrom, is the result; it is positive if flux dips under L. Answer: -2.3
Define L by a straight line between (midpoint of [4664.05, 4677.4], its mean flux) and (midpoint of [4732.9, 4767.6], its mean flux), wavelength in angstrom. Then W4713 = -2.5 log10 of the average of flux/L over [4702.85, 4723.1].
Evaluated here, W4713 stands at -0.13 mag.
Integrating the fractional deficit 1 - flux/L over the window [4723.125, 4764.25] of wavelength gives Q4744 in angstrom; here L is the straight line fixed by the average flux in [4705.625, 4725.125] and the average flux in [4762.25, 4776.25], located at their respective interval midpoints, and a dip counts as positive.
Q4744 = 1.8 angstrom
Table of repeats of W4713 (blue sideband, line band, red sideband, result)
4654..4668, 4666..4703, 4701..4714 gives 0.065 mag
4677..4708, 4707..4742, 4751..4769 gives -0.055 mag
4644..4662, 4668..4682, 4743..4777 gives 0.091 mag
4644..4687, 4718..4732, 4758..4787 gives -0.058 mag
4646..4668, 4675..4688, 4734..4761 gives 0.053 mag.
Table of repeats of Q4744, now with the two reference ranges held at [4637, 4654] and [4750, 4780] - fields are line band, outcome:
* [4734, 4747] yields 0.0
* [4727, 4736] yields -0.3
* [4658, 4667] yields -1.1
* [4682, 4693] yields -0.1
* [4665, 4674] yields 0.2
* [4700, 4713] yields -1.1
